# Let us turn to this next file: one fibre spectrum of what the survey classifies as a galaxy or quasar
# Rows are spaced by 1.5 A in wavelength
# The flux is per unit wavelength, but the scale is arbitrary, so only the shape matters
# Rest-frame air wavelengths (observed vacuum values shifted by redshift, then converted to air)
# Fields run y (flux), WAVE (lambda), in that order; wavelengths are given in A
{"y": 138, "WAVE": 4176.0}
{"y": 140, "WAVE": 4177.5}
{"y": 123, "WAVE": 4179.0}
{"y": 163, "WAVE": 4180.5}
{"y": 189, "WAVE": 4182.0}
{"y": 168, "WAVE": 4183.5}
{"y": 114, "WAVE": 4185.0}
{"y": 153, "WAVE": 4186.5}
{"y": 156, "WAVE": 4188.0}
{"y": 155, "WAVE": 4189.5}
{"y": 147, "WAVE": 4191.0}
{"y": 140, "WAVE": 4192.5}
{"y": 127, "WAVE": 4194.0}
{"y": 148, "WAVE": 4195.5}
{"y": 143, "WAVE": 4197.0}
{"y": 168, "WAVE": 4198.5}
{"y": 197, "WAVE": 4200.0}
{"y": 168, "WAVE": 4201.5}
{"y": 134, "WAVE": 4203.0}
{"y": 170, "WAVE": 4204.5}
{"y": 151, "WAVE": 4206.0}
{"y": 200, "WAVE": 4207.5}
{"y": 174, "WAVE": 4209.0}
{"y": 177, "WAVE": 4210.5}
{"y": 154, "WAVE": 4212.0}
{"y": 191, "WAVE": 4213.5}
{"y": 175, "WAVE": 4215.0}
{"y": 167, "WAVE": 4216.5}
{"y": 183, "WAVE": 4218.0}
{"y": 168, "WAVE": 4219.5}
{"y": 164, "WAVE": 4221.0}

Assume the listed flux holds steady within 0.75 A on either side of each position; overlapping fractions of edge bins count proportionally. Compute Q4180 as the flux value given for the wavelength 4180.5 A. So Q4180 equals 163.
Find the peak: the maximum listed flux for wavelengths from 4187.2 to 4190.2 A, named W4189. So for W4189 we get 156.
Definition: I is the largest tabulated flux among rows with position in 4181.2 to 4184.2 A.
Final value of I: 189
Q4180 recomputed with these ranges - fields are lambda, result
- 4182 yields 189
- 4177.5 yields 140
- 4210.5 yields 177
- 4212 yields 154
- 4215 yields 175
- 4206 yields 151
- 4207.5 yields 200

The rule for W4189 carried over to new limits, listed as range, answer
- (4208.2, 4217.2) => 191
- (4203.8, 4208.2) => 200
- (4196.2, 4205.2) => 197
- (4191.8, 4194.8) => 140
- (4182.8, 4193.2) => 168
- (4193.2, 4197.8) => 148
